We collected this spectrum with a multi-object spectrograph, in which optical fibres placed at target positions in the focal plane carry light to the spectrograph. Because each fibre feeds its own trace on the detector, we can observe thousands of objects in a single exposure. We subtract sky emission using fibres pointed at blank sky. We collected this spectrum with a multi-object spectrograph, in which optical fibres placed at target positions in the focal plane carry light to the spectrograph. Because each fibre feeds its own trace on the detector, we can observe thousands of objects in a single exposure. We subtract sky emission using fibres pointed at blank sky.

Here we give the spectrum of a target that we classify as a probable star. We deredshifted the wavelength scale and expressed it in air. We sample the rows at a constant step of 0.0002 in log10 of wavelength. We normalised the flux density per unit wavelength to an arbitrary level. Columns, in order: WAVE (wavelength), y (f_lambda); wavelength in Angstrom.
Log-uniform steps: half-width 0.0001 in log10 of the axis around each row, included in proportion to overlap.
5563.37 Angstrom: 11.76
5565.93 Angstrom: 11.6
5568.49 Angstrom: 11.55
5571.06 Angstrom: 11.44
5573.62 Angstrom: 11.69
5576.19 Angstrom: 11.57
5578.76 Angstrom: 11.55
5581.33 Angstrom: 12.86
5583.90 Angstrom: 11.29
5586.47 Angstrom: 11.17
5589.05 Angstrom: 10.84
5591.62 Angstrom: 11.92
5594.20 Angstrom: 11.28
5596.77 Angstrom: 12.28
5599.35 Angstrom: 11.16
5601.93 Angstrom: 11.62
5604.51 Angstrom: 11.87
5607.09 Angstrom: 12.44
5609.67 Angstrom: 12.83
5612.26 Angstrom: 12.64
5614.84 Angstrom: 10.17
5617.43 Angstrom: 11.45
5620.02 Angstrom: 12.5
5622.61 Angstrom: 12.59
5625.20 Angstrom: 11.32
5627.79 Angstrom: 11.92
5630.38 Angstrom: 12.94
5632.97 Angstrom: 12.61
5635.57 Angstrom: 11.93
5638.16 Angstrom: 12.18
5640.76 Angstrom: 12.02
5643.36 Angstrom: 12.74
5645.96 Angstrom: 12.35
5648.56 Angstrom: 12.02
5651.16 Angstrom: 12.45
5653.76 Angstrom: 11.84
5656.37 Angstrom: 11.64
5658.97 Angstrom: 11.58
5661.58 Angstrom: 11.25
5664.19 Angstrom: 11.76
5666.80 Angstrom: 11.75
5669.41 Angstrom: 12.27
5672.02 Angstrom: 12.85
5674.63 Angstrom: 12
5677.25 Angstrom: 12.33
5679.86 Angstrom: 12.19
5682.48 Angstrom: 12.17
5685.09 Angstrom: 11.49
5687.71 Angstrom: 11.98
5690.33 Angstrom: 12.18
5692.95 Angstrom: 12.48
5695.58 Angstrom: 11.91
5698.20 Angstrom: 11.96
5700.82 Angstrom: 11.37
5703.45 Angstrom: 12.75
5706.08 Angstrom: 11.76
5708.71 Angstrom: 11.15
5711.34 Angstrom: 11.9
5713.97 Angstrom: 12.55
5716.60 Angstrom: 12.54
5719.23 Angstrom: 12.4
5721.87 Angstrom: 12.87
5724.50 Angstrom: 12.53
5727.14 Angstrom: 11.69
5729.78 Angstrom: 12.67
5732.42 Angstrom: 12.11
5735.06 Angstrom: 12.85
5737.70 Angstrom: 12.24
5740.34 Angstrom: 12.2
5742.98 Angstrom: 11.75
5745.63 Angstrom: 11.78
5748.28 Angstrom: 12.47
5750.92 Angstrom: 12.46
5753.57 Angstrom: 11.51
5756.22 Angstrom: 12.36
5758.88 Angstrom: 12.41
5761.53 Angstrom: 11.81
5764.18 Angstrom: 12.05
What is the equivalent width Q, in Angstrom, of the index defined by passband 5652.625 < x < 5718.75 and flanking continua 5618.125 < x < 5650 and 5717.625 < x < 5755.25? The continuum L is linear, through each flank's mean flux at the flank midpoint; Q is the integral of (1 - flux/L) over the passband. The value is 1.40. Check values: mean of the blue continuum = 12.2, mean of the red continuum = 12.3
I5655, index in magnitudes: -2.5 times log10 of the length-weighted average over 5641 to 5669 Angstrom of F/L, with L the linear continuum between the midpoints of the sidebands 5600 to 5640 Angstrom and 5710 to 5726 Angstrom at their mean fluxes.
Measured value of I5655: 0.02 mag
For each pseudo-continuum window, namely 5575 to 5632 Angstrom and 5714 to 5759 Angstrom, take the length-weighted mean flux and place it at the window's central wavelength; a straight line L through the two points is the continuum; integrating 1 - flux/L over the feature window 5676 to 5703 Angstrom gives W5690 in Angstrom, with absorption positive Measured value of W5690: 0.2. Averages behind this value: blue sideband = 11.8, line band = 12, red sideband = 12.3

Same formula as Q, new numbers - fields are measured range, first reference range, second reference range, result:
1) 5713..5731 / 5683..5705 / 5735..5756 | -0.6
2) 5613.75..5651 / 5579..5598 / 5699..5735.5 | -0.7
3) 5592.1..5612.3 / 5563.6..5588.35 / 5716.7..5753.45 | -0.4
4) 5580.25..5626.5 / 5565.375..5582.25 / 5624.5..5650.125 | 0.7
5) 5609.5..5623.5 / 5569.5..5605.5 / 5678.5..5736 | -0.3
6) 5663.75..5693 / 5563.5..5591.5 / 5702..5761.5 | -0.3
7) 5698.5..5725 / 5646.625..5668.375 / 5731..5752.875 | -0.2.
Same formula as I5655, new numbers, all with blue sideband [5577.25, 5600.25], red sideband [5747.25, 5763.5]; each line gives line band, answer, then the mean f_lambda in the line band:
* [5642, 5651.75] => -0.05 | 12.4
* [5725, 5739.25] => -0.02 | 12.3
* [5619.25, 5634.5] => -0.05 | 12.3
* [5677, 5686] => -0.01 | 12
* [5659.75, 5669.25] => 0.02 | 11.7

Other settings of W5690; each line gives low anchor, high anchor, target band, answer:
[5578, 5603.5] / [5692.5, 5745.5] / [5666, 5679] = -0.3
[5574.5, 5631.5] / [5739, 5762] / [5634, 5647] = -0.4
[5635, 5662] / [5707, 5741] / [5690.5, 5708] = 0.3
